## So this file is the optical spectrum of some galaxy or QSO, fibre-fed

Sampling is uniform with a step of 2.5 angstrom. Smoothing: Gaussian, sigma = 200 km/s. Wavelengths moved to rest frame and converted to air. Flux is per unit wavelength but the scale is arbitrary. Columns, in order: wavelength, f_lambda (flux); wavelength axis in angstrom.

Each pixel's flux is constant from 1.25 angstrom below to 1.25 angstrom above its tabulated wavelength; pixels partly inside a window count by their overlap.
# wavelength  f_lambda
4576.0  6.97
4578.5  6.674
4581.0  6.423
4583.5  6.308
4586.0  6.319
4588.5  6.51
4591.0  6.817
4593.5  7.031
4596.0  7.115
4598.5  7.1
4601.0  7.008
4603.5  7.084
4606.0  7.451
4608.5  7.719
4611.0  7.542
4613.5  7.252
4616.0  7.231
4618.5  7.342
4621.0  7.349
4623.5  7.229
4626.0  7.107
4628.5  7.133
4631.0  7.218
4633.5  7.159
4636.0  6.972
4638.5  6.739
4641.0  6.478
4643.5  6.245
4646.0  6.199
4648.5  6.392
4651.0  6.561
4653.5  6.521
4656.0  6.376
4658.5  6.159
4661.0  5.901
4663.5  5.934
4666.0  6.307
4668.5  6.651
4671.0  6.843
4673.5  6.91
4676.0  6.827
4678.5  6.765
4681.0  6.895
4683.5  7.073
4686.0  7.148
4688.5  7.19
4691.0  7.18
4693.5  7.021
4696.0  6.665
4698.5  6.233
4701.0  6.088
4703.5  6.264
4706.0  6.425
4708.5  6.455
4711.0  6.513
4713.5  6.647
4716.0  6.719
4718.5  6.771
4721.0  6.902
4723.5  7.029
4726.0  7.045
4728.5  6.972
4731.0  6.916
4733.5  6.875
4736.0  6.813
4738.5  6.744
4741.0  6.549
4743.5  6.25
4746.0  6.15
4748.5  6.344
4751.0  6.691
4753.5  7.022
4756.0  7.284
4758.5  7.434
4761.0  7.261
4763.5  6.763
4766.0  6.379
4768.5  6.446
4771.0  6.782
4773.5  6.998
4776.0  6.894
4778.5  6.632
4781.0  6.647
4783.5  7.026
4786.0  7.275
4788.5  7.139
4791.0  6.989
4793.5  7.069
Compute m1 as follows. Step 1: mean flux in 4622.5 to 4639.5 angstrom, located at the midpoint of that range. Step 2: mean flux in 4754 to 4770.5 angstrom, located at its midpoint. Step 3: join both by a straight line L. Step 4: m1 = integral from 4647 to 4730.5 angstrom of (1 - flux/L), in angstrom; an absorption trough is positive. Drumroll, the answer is 4.3 angstrom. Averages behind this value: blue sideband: 7.08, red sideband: 6.93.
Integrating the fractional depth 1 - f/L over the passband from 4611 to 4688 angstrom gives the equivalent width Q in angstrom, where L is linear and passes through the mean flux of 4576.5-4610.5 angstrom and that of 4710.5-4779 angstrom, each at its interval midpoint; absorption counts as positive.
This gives 0.9 angstrom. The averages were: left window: 6.91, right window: 6.78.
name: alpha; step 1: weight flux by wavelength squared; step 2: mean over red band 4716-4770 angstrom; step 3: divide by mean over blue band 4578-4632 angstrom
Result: 1.02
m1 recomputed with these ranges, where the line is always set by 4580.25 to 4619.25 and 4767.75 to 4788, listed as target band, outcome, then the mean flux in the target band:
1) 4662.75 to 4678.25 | 0.8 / 6.61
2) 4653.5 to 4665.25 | 1.4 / 6.15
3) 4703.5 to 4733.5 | 0.7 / 6.75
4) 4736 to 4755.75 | 0.8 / 6.59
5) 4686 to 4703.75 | 0.5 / 6.72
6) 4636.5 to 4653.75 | 1.3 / 6.47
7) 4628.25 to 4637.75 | -0.1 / 7.1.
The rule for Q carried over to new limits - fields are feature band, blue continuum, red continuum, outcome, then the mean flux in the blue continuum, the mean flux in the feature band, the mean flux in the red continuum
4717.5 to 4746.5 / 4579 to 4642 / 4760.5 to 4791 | 0.5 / 7.02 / 6.77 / 6.85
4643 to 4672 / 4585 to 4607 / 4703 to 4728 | 2.0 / 6.94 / 6.34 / 6.7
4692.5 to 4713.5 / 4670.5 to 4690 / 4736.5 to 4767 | 1.3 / 6.96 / 6.46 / 6.74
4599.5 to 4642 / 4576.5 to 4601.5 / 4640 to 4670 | -4.2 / 6.73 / 7.18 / 6.31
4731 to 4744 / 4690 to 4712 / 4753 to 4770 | 0.2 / 6.53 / 6.69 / 6.94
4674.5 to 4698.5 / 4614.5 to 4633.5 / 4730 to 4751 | -0.2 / 7.23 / 6.93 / 6.58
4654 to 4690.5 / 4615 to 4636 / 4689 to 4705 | 0.8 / 7.21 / 6.65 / 6.6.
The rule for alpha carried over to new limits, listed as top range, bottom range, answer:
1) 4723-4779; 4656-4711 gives 1.06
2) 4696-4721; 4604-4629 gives 0.92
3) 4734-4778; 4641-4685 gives 1.08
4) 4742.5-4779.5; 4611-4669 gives 1.06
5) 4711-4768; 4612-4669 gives 1.05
